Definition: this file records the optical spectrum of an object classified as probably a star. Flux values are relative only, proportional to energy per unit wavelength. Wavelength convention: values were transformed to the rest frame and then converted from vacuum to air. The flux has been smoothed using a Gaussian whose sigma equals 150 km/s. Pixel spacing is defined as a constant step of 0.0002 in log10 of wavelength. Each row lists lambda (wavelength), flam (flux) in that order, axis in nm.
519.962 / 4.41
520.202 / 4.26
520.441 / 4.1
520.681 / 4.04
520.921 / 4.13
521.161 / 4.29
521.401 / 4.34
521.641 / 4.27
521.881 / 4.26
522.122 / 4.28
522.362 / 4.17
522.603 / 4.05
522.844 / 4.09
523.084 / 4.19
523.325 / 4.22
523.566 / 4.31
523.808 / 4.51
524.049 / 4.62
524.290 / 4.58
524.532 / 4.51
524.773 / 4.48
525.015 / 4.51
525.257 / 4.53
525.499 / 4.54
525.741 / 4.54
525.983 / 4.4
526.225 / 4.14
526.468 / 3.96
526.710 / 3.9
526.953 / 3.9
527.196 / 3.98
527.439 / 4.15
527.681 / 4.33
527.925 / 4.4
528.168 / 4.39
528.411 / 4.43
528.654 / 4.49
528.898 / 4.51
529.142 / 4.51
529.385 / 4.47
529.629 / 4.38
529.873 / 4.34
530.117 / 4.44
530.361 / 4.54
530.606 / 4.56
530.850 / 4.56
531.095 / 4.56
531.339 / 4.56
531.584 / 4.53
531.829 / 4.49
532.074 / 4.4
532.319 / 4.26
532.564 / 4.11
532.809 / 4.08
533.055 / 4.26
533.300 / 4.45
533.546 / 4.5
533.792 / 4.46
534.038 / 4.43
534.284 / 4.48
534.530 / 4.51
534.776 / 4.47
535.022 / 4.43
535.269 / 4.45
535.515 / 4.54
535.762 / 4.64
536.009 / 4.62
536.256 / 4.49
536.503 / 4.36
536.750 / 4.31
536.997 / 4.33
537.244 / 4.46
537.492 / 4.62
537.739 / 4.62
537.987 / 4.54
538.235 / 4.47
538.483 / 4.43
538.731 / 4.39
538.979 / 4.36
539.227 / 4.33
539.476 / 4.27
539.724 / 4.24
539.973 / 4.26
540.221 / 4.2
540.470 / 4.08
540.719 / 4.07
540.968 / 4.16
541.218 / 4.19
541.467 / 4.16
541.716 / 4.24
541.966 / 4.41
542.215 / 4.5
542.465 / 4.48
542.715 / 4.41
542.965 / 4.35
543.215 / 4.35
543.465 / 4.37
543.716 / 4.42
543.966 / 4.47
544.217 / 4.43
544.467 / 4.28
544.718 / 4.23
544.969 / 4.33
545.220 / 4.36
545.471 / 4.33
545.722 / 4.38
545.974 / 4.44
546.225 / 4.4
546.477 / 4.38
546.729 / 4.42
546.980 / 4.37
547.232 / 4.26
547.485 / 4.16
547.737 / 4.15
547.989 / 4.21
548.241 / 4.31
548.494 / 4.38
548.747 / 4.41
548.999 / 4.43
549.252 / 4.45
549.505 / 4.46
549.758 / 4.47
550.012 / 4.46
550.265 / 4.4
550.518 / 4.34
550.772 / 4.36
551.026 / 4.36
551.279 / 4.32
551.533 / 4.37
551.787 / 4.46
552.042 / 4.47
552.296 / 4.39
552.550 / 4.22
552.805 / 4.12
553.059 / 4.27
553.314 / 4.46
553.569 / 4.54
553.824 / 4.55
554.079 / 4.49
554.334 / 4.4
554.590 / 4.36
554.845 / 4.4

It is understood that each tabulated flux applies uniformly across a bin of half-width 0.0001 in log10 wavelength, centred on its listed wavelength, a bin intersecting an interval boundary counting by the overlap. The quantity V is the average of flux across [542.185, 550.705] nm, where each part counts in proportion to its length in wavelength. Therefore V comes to 4.37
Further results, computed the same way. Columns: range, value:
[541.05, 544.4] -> 4.36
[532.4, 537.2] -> 4.42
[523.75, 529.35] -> 4.36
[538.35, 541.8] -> 4.24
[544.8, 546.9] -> 4.38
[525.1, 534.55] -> 4.37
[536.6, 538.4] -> 4.48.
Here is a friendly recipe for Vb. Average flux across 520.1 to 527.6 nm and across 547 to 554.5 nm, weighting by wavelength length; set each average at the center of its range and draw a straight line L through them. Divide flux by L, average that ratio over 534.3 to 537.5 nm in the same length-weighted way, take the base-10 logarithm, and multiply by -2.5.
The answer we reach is -0.040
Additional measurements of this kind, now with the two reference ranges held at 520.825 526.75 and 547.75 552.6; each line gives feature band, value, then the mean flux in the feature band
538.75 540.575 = 0.02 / 4.26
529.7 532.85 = -0.02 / 4.43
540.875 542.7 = 0.01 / 4.31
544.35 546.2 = 0.01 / 4.34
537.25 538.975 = -0.04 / 4.5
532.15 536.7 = -0.02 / 4.42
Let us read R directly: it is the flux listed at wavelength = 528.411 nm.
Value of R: 4.43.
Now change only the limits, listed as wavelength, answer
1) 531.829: 4.49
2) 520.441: 4.1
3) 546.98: 4.37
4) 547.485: 4.16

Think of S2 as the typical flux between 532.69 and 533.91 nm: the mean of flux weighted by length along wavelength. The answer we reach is 4.35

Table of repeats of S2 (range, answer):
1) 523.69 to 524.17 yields 4.57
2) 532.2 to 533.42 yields 4.23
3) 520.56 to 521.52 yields 4.2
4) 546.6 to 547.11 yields 4.4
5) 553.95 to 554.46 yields 4.45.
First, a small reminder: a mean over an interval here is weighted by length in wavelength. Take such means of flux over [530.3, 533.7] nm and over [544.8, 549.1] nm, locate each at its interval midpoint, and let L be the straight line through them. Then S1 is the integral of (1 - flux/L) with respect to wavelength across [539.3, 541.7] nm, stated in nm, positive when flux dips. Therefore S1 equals 0.101 nm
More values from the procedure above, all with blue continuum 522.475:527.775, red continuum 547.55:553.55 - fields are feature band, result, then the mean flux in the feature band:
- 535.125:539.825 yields -0.131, 4.45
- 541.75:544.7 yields -0.036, 4.39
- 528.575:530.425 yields -0.066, 4.46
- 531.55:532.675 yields -0.009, 4.35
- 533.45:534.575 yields -0.041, 4.47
